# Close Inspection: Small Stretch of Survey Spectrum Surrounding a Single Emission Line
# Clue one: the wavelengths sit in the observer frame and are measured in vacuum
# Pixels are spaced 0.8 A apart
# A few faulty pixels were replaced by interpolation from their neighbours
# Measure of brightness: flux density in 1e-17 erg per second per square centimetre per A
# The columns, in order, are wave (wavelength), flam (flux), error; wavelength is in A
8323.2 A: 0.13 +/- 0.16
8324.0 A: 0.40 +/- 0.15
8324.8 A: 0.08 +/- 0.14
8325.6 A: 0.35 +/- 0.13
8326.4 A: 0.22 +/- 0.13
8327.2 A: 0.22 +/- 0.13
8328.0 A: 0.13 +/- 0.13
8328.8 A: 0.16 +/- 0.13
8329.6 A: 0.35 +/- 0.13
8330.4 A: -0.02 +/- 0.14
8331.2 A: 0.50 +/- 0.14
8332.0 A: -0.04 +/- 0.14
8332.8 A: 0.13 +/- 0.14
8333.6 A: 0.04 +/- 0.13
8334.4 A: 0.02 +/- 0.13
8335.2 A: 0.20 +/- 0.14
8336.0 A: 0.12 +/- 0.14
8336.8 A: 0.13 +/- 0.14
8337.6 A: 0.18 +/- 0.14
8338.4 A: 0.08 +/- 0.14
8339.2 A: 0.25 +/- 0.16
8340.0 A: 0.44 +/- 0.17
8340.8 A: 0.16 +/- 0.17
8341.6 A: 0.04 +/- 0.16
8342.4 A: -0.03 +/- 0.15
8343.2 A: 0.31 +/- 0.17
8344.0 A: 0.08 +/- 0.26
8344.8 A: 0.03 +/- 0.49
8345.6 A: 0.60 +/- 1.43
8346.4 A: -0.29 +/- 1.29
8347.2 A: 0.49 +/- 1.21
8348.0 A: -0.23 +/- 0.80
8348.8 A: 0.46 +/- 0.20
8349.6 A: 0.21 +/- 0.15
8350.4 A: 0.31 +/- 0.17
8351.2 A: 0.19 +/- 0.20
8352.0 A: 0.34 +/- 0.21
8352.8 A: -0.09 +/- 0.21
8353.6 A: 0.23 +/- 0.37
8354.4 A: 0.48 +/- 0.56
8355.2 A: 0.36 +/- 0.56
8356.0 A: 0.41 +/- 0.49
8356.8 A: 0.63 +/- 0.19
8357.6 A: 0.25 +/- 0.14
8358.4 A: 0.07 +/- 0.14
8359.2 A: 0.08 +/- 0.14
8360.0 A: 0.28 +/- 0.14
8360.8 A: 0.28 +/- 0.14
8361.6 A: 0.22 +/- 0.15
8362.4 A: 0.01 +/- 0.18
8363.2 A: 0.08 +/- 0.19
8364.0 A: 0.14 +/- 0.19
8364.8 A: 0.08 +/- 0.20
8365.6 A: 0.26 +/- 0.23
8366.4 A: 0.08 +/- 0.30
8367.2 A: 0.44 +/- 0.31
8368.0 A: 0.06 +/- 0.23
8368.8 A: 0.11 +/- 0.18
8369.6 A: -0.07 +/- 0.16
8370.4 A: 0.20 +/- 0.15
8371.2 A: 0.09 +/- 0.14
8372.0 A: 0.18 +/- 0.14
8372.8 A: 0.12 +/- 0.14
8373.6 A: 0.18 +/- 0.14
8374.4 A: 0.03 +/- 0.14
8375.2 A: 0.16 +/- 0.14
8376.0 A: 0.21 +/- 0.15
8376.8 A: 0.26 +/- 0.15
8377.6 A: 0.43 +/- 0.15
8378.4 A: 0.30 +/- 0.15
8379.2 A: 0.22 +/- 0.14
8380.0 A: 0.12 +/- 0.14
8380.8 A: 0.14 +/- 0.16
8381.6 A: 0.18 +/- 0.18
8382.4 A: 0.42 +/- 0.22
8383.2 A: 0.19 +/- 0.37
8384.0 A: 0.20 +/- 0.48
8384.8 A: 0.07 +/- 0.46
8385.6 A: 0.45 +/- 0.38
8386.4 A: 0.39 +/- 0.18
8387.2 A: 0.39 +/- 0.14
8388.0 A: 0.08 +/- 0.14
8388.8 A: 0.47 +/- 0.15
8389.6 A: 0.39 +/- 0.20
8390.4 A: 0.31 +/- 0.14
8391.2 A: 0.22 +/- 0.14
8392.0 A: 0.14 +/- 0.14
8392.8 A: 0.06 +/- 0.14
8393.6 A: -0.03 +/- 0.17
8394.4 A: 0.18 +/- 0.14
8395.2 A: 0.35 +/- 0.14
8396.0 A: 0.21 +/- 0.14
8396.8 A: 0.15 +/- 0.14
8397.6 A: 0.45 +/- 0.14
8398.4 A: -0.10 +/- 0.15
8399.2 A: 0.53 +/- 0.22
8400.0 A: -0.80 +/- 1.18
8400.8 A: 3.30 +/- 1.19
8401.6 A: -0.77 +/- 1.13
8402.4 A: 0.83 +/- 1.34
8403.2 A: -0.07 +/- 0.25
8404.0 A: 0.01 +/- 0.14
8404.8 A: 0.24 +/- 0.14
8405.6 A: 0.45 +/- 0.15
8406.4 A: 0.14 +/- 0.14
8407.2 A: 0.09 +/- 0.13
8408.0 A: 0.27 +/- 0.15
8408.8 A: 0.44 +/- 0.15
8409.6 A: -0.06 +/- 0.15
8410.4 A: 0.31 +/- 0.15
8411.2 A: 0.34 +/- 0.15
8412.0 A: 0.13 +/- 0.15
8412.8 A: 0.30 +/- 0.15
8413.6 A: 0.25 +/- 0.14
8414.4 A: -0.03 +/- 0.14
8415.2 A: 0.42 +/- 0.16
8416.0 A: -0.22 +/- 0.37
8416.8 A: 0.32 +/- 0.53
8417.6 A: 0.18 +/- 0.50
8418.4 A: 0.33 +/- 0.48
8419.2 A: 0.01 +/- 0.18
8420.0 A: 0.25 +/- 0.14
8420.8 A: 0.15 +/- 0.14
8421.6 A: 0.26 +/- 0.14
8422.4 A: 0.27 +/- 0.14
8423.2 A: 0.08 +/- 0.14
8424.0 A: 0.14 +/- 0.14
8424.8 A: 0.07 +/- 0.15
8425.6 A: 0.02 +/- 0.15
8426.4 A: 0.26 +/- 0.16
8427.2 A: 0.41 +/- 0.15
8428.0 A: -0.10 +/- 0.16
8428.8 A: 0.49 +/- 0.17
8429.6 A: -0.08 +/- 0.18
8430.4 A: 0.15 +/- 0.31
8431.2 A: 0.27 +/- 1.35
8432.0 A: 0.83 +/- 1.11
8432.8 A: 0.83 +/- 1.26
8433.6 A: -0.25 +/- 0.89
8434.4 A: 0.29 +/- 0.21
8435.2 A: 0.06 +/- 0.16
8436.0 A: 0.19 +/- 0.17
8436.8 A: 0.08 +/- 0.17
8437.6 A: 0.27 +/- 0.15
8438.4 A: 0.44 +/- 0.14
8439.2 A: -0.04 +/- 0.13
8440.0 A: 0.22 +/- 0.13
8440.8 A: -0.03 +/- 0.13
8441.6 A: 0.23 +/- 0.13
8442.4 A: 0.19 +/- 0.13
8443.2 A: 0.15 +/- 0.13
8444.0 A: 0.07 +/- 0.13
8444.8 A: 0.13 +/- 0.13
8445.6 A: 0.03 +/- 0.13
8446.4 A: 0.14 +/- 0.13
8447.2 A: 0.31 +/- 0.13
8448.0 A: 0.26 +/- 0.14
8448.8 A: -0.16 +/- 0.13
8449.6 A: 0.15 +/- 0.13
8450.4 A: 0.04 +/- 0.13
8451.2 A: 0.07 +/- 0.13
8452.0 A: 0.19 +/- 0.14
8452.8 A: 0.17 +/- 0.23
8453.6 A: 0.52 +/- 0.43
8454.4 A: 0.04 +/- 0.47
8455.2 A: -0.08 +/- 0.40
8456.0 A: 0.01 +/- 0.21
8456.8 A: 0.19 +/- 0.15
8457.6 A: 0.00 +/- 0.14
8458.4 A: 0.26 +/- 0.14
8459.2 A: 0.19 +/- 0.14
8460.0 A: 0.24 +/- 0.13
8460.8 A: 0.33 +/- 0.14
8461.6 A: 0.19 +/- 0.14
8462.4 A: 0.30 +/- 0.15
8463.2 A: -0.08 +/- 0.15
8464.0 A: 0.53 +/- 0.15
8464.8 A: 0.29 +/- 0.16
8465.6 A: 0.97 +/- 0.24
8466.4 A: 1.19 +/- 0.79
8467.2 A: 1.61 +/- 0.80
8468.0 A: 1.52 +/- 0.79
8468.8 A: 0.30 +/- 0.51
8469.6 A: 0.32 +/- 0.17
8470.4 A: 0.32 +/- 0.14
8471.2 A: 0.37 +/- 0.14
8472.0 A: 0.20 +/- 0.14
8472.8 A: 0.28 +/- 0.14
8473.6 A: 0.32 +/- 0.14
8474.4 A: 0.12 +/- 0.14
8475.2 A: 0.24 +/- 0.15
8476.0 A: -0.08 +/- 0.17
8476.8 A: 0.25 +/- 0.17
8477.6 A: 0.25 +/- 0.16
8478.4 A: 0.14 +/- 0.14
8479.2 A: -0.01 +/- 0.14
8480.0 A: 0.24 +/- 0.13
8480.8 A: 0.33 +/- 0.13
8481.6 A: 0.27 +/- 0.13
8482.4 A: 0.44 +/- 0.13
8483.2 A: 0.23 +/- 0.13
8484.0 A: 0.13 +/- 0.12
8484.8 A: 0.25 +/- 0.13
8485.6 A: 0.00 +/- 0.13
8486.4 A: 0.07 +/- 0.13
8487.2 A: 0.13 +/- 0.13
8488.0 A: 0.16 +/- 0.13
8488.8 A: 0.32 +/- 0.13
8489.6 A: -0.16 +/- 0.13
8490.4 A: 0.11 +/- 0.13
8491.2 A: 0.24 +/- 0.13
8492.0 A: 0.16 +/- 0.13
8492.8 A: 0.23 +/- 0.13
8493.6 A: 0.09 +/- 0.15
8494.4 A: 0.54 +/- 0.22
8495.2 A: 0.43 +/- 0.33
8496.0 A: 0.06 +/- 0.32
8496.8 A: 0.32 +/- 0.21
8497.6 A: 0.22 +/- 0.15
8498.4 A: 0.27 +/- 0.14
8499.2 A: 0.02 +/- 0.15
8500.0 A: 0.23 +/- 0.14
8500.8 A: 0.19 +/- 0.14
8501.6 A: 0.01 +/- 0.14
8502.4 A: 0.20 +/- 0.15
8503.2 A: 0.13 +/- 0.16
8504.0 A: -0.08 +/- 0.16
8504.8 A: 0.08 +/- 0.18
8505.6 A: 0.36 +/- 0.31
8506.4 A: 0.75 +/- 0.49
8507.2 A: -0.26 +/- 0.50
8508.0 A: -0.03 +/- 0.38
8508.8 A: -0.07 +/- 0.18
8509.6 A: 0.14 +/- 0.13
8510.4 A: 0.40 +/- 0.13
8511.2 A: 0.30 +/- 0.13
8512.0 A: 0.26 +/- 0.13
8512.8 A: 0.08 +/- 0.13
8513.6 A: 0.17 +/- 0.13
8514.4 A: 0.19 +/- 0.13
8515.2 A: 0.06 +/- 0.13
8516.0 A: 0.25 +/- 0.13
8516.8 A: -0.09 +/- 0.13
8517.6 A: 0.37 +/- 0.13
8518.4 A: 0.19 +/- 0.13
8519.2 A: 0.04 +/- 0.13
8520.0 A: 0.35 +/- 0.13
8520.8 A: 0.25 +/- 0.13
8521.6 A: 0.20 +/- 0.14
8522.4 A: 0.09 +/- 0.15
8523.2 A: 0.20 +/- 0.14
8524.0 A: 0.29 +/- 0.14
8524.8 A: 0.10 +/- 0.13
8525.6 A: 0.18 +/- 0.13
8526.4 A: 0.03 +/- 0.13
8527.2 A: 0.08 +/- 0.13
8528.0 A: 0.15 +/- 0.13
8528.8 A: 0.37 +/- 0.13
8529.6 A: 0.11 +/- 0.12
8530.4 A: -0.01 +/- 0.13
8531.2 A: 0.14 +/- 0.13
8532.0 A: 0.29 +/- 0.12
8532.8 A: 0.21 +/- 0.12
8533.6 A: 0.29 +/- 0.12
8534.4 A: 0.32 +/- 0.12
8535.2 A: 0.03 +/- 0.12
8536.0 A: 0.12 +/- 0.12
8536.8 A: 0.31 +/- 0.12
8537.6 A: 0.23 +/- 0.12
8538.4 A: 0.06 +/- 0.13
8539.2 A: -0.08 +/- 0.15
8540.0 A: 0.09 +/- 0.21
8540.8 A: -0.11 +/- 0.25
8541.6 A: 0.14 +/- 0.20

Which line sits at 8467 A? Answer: [O III]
